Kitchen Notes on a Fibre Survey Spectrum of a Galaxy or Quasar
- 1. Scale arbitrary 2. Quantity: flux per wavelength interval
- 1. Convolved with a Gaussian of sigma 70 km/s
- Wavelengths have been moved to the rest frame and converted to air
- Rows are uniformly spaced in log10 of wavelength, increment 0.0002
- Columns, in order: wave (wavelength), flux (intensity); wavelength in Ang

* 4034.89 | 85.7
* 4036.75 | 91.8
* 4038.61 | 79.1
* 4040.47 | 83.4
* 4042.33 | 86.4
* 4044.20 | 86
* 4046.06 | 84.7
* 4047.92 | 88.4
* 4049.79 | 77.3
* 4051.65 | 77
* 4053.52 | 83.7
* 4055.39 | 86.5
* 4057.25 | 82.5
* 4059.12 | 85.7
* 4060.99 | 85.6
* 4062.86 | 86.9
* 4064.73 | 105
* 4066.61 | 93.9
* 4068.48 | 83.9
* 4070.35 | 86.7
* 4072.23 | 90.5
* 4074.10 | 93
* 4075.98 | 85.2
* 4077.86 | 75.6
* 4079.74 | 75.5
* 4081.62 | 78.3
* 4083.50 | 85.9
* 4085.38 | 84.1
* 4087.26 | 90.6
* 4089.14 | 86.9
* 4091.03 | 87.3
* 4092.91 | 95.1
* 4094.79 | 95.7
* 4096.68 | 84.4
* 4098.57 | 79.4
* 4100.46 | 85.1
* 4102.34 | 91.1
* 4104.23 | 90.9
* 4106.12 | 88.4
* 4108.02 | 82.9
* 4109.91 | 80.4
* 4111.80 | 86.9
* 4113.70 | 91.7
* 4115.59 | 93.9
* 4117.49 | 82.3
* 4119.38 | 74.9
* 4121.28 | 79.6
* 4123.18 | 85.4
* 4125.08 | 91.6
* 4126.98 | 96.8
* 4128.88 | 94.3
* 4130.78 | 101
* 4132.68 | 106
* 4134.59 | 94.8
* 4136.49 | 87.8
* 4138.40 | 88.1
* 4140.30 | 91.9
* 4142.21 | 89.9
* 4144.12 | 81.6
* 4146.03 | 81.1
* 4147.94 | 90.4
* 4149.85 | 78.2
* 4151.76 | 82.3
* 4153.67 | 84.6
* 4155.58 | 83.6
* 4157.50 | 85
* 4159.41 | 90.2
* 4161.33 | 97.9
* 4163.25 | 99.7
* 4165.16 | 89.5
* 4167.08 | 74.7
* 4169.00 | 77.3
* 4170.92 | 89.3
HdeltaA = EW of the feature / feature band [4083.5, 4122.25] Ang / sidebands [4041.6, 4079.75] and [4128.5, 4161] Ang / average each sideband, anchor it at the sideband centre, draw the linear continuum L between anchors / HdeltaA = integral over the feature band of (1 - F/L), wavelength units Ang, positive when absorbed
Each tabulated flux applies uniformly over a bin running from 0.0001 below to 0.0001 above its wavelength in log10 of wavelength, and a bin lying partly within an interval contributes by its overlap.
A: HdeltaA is 0.4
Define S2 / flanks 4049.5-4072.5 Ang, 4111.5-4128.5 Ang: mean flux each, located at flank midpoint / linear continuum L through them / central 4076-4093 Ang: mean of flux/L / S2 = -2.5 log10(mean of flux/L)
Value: 0.04 mag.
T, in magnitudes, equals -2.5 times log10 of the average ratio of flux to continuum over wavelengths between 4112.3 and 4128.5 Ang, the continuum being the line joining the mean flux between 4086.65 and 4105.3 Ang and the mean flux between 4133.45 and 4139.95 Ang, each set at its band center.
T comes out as 0.03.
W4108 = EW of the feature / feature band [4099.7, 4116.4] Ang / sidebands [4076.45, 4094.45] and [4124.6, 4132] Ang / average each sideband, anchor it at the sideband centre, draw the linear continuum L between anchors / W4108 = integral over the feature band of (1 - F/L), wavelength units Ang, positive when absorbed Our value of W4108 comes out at 0.6 Ang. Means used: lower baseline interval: 84.8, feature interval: 87.9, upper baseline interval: 96.6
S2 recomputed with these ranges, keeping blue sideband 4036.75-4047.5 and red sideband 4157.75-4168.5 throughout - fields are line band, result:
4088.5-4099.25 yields -0.02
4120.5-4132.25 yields -0.05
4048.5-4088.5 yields 0.01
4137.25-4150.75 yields 0.04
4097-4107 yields 0.00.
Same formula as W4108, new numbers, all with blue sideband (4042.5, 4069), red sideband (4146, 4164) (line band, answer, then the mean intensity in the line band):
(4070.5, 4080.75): 0.3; 84.1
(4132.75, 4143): -0.5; 91.8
